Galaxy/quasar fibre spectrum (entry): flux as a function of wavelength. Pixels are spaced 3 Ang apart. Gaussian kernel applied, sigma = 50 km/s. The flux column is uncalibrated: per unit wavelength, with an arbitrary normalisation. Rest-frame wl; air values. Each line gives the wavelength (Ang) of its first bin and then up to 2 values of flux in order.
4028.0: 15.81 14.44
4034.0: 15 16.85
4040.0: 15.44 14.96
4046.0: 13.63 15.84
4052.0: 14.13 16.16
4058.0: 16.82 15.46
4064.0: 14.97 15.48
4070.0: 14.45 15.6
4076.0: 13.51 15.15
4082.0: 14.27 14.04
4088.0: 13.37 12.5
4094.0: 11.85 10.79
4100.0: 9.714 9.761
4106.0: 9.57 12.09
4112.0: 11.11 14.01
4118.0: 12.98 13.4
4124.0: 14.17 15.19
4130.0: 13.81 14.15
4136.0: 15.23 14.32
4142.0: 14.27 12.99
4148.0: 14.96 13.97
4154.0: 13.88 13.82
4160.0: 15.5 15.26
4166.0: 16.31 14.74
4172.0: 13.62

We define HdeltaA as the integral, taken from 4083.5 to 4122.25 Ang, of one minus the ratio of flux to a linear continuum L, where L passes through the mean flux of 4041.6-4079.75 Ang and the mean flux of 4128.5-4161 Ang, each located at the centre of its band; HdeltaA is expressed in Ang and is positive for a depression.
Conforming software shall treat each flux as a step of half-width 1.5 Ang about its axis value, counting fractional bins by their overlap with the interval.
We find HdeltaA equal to 7.2 Ang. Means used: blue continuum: 15.1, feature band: 11.9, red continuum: 14.2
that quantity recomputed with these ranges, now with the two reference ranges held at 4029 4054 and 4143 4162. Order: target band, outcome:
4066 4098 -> 2.2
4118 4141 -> 0.3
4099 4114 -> 4.1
